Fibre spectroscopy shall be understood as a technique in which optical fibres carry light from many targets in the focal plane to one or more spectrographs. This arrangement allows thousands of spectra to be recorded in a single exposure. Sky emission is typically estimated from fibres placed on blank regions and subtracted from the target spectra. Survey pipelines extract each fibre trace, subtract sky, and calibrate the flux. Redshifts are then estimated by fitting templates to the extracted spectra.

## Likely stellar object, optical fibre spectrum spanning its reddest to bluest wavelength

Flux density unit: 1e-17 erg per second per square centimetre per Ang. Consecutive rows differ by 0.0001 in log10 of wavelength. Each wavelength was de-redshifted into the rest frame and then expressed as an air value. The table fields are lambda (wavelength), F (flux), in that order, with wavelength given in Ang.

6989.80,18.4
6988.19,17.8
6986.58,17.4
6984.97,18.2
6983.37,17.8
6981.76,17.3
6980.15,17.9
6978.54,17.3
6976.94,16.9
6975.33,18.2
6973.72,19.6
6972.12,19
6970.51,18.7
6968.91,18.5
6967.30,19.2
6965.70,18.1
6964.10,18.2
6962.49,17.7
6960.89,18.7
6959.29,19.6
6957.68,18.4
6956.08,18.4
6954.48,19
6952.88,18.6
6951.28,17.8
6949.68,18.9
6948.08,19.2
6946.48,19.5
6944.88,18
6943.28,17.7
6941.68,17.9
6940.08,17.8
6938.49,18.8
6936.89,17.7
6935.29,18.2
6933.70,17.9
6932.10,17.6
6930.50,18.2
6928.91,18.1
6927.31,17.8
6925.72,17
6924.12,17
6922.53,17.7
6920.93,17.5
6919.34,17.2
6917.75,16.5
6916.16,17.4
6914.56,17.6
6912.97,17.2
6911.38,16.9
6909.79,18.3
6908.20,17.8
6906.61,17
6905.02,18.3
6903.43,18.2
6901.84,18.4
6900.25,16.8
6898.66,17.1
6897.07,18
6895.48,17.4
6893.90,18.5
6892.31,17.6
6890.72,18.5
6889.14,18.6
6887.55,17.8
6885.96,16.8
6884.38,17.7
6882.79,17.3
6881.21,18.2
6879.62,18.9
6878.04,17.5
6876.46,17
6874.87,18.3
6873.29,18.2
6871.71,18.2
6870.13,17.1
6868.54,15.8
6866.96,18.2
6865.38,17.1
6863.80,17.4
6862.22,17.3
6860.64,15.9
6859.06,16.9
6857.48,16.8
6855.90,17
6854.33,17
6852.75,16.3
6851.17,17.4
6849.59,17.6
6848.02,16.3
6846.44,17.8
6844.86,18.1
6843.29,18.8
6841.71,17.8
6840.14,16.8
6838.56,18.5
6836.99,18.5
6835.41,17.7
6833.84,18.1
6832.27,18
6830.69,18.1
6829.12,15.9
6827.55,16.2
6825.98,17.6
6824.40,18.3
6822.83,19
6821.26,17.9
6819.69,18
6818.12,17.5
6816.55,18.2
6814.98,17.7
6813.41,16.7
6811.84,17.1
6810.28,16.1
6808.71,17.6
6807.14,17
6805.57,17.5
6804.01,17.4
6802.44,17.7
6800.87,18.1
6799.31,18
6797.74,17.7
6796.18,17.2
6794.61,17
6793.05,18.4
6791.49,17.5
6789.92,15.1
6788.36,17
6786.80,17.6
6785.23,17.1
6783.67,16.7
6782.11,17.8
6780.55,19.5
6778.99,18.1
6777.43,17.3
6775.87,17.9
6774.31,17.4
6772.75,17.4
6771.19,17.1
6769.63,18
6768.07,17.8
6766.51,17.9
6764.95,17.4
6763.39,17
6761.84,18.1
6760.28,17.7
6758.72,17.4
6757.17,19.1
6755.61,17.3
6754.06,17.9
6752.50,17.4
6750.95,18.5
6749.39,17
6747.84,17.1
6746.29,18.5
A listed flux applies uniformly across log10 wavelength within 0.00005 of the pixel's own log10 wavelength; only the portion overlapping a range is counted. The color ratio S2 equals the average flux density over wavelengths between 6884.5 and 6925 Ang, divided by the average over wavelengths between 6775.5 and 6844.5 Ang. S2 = 1.0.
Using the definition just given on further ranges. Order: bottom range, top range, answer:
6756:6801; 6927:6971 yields 1.04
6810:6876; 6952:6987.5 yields 1.05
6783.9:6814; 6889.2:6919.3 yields 1.02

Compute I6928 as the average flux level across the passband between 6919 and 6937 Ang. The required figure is 17.7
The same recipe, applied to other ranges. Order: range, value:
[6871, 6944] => 17.7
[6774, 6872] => 17.4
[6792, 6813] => 17.4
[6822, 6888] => 17.5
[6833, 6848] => 17.9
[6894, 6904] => 17.7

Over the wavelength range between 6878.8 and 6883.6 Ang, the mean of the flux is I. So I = 18.1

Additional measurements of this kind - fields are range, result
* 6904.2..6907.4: 17.7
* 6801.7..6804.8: 17.6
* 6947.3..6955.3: 18.7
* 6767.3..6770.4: 17.9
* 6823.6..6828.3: 17.4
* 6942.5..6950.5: 18.7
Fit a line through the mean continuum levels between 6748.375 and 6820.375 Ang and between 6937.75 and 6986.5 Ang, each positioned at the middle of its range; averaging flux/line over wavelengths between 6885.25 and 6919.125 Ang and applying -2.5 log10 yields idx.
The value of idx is 0.03 mag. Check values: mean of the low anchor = 17.5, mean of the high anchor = 18.4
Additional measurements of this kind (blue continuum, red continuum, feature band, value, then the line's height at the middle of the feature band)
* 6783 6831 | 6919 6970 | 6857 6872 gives 0.04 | 17.7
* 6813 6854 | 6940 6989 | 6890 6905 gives 0.01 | 18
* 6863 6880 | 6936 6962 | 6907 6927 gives 0.05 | 18.1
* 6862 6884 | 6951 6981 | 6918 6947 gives 0.02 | 18.1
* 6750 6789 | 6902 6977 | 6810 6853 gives 0.01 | 17.8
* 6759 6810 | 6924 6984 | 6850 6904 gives 0.02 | 17.9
